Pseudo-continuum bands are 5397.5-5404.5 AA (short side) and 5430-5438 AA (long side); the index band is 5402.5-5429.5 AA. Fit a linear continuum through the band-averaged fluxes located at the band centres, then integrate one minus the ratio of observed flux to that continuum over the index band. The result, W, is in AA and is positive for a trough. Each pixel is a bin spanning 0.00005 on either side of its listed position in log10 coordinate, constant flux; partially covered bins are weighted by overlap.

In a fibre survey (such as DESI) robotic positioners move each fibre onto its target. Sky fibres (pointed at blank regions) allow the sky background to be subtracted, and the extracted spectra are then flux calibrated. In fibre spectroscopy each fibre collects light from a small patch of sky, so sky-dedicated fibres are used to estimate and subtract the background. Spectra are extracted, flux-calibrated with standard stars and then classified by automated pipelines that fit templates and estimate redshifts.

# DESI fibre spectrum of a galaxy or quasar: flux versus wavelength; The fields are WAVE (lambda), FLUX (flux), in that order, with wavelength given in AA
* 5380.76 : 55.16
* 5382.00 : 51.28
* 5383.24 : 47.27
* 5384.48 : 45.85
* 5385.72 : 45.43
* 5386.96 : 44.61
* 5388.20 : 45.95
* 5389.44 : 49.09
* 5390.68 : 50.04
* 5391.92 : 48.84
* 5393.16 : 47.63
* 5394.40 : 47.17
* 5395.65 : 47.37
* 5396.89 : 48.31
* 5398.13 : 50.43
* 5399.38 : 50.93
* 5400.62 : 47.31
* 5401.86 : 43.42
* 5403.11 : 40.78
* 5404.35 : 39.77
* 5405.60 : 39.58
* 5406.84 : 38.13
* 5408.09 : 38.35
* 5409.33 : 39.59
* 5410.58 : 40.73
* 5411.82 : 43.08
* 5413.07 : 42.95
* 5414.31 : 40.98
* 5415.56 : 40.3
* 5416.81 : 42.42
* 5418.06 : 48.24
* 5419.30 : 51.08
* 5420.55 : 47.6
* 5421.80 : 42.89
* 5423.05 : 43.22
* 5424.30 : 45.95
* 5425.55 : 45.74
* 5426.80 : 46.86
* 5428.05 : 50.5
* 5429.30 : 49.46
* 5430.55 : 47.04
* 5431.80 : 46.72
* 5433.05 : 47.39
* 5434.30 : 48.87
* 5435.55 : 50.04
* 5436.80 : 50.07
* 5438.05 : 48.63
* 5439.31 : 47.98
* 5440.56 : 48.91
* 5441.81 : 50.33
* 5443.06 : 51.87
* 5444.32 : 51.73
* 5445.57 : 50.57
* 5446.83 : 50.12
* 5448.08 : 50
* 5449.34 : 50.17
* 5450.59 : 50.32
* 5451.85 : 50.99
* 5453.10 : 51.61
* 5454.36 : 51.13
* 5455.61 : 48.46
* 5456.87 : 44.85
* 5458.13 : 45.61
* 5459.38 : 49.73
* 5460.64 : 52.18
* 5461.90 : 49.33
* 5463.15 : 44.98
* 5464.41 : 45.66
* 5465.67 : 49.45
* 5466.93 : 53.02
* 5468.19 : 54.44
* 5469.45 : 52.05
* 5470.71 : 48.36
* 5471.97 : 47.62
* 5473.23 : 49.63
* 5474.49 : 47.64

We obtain 2.06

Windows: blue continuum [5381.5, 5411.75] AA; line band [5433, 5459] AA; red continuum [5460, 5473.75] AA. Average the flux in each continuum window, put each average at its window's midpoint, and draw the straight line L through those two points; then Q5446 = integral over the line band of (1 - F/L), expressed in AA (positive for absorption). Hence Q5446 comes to -0.6 AA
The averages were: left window 45.3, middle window 49.6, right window 49.7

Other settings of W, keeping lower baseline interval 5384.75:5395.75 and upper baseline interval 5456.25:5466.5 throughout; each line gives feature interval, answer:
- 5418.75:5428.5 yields 0.2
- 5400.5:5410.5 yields 1.5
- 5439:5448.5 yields -0.5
